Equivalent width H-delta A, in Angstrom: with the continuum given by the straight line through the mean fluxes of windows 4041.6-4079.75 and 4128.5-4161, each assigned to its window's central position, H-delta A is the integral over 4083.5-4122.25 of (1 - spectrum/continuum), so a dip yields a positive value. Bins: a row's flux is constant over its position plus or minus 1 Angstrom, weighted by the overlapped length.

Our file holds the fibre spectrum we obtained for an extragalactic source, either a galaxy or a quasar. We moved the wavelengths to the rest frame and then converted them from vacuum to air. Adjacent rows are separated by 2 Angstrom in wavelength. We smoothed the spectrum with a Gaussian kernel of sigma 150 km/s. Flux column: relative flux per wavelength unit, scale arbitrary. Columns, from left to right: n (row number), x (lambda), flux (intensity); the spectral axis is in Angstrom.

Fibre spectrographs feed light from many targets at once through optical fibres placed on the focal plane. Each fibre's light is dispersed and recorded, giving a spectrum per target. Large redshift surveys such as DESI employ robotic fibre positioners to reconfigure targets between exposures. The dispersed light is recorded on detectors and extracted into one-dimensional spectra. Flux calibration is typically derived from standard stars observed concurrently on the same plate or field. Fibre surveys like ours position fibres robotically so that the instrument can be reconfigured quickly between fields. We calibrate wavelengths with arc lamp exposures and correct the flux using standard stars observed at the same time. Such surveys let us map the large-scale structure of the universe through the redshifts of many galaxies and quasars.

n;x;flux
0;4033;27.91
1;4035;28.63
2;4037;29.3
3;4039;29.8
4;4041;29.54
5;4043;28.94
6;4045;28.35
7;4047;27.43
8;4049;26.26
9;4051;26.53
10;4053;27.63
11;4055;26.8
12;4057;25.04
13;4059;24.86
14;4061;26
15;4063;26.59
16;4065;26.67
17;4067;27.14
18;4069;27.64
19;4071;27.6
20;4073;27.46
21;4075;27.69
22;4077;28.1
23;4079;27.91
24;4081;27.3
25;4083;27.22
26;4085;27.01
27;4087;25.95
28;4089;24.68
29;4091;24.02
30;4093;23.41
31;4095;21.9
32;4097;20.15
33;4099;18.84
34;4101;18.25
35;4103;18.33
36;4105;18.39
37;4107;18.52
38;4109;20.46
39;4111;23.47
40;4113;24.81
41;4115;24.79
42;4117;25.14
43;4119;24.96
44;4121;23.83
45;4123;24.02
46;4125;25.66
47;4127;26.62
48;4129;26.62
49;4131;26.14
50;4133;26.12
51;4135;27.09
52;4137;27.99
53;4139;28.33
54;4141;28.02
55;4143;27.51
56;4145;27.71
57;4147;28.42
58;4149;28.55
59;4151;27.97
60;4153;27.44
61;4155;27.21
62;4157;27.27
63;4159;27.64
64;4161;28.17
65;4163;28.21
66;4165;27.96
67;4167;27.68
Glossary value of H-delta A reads 6.78 Angstrom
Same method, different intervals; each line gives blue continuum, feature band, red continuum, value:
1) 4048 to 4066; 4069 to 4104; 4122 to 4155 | 2.7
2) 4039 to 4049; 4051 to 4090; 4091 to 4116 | -2.7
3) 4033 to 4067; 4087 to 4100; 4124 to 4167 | 2.4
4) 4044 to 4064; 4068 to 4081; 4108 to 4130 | -0.9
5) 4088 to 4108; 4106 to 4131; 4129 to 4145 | 0.0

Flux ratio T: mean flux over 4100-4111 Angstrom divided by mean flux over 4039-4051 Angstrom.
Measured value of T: 0.7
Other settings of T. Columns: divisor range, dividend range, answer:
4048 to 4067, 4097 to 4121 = 0.82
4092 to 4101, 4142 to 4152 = 1.35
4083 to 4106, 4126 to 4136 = 1.20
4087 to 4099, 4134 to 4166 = 1.22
